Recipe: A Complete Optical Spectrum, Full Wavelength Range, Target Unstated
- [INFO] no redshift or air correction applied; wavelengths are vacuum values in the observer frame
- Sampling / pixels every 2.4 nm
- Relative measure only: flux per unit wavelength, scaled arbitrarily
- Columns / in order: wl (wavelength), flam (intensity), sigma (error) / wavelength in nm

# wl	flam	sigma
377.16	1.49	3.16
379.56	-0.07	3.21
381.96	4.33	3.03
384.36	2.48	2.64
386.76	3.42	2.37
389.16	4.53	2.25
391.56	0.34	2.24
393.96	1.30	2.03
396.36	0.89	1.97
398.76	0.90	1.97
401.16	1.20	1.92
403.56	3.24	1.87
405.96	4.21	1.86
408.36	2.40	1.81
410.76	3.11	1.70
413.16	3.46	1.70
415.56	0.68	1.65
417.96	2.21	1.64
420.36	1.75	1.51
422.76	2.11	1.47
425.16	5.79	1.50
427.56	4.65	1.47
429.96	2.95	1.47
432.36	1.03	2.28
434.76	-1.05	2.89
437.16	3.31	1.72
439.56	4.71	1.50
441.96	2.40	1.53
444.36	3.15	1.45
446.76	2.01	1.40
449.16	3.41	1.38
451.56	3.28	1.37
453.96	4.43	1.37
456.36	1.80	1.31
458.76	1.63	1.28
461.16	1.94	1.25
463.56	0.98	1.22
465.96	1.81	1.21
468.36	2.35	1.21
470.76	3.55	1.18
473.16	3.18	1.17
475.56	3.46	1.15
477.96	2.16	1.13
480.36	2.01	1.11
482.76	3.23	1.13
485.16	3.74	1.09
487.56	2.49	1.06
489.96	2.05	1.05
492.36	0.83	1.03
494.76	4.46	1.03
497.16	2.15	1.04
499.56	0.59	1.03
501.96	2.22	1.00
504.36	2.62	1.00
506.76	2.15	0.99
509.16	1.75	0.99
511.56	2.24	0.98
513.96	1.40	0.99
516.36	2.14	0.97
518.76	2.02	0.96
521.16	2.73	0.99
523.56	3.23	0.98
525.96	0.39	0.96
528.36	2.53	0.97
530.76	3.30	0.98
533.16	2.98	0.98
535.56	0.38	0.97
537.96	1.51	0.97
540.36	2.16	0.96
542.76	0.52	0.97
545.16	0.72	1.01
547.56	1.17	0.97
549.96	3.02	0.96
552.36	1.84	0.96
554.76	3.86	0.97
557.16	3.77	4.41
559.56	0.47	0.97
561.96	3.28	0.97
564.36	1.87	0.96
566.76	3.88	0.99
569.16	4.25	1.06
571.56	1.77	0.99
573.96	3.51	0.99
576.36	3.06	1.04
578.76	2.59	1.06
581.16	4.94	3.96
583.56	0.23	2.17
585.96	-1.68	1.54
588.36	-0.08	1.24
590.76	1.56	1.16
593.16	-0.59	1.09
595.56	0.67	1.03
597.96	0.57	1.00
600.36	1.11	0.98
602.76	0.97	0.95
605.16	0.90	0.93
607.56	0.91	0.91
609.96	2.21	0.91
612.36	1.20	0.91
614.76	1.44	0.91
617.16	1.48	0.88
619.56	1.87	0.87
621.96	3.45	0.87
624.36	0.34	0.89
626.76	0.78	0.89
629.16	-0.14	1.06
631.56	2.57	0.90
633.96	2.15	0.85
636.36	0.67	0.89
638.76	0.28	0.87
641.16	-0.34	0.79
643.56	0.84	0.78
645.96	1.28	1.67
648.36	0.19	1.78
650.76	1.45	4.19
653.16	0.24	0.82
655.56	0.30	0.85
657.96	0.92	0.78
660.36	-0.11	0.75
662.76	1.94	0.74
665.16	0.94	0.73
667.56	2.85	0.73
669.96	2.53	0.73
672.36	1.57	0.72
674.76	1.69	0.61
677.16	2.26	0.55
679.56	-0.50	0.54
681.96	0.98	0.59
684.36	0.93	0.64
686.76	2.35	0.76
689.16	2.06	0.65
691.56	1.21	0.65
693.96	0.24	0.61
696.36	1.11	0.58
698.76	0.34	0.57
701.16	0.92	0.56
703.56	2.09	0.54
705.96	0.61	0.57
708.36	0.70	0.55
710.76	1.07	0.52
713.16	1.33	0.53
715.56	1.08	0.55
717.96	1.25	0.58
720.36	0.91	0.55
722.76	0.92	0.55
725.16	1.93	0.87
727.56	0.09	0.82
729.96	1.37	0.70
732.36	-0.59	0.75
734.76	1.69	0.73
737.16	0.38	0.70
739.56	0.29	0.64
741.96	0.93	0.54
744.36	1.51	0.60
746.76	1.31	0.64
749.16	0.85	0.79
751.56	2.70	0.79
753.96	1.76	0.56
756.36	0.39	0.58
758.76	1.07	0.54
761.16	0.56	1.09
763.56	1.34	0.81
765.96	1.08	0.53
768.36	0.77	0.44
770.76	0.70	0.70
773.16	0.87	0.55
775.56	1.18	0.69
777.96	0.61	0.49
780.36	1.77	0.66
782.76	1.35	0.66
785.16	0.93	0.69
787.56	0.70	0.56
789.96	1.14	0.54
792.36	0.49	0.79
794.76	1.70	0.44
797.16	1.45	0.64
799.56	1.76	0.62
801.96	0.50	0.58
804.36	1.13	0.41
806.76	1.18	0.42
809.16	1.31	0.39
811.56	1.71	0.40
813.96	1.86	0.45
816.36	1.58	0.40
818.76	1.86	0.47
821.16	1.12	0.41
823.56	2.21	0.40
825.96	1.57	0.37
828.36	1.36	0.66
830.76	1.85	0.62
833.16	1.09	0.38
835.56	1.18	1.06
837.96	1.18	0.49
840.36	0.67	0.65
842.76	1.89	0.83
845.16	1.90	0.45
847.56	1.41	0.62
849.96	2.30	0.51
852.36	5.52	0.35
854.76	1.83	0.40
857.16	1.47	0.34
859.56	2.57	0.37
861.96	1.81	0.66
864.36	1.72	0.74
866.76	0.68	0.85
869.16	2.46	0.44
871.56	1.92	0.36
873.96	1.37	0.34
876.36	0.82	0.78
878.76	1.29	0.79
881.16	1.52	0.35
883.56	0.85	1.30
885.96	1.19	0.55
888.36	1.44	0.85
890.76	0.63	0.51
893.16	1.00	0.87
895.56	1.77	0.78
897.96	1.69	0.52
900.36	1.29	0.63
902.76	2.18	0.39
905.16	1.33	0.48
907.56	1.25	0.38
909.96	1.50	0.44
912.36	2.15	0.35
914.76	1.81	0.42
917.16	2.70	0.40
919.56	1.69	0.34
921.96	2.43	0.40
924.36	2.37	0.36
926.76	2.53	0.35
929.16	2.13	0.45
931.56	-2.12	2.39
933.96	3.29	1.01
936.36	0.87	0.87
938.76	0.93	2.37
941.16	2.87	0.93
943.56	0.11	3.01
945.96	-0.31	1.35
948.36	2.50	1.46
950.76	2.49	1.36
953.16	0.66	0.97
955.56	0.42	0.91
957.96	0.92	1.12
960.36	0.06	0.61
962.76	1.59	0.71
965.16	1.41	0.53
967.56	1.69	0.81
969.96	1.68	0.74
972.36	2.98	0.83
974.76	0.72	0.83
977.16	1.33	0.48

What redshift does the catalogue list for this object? 1.28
